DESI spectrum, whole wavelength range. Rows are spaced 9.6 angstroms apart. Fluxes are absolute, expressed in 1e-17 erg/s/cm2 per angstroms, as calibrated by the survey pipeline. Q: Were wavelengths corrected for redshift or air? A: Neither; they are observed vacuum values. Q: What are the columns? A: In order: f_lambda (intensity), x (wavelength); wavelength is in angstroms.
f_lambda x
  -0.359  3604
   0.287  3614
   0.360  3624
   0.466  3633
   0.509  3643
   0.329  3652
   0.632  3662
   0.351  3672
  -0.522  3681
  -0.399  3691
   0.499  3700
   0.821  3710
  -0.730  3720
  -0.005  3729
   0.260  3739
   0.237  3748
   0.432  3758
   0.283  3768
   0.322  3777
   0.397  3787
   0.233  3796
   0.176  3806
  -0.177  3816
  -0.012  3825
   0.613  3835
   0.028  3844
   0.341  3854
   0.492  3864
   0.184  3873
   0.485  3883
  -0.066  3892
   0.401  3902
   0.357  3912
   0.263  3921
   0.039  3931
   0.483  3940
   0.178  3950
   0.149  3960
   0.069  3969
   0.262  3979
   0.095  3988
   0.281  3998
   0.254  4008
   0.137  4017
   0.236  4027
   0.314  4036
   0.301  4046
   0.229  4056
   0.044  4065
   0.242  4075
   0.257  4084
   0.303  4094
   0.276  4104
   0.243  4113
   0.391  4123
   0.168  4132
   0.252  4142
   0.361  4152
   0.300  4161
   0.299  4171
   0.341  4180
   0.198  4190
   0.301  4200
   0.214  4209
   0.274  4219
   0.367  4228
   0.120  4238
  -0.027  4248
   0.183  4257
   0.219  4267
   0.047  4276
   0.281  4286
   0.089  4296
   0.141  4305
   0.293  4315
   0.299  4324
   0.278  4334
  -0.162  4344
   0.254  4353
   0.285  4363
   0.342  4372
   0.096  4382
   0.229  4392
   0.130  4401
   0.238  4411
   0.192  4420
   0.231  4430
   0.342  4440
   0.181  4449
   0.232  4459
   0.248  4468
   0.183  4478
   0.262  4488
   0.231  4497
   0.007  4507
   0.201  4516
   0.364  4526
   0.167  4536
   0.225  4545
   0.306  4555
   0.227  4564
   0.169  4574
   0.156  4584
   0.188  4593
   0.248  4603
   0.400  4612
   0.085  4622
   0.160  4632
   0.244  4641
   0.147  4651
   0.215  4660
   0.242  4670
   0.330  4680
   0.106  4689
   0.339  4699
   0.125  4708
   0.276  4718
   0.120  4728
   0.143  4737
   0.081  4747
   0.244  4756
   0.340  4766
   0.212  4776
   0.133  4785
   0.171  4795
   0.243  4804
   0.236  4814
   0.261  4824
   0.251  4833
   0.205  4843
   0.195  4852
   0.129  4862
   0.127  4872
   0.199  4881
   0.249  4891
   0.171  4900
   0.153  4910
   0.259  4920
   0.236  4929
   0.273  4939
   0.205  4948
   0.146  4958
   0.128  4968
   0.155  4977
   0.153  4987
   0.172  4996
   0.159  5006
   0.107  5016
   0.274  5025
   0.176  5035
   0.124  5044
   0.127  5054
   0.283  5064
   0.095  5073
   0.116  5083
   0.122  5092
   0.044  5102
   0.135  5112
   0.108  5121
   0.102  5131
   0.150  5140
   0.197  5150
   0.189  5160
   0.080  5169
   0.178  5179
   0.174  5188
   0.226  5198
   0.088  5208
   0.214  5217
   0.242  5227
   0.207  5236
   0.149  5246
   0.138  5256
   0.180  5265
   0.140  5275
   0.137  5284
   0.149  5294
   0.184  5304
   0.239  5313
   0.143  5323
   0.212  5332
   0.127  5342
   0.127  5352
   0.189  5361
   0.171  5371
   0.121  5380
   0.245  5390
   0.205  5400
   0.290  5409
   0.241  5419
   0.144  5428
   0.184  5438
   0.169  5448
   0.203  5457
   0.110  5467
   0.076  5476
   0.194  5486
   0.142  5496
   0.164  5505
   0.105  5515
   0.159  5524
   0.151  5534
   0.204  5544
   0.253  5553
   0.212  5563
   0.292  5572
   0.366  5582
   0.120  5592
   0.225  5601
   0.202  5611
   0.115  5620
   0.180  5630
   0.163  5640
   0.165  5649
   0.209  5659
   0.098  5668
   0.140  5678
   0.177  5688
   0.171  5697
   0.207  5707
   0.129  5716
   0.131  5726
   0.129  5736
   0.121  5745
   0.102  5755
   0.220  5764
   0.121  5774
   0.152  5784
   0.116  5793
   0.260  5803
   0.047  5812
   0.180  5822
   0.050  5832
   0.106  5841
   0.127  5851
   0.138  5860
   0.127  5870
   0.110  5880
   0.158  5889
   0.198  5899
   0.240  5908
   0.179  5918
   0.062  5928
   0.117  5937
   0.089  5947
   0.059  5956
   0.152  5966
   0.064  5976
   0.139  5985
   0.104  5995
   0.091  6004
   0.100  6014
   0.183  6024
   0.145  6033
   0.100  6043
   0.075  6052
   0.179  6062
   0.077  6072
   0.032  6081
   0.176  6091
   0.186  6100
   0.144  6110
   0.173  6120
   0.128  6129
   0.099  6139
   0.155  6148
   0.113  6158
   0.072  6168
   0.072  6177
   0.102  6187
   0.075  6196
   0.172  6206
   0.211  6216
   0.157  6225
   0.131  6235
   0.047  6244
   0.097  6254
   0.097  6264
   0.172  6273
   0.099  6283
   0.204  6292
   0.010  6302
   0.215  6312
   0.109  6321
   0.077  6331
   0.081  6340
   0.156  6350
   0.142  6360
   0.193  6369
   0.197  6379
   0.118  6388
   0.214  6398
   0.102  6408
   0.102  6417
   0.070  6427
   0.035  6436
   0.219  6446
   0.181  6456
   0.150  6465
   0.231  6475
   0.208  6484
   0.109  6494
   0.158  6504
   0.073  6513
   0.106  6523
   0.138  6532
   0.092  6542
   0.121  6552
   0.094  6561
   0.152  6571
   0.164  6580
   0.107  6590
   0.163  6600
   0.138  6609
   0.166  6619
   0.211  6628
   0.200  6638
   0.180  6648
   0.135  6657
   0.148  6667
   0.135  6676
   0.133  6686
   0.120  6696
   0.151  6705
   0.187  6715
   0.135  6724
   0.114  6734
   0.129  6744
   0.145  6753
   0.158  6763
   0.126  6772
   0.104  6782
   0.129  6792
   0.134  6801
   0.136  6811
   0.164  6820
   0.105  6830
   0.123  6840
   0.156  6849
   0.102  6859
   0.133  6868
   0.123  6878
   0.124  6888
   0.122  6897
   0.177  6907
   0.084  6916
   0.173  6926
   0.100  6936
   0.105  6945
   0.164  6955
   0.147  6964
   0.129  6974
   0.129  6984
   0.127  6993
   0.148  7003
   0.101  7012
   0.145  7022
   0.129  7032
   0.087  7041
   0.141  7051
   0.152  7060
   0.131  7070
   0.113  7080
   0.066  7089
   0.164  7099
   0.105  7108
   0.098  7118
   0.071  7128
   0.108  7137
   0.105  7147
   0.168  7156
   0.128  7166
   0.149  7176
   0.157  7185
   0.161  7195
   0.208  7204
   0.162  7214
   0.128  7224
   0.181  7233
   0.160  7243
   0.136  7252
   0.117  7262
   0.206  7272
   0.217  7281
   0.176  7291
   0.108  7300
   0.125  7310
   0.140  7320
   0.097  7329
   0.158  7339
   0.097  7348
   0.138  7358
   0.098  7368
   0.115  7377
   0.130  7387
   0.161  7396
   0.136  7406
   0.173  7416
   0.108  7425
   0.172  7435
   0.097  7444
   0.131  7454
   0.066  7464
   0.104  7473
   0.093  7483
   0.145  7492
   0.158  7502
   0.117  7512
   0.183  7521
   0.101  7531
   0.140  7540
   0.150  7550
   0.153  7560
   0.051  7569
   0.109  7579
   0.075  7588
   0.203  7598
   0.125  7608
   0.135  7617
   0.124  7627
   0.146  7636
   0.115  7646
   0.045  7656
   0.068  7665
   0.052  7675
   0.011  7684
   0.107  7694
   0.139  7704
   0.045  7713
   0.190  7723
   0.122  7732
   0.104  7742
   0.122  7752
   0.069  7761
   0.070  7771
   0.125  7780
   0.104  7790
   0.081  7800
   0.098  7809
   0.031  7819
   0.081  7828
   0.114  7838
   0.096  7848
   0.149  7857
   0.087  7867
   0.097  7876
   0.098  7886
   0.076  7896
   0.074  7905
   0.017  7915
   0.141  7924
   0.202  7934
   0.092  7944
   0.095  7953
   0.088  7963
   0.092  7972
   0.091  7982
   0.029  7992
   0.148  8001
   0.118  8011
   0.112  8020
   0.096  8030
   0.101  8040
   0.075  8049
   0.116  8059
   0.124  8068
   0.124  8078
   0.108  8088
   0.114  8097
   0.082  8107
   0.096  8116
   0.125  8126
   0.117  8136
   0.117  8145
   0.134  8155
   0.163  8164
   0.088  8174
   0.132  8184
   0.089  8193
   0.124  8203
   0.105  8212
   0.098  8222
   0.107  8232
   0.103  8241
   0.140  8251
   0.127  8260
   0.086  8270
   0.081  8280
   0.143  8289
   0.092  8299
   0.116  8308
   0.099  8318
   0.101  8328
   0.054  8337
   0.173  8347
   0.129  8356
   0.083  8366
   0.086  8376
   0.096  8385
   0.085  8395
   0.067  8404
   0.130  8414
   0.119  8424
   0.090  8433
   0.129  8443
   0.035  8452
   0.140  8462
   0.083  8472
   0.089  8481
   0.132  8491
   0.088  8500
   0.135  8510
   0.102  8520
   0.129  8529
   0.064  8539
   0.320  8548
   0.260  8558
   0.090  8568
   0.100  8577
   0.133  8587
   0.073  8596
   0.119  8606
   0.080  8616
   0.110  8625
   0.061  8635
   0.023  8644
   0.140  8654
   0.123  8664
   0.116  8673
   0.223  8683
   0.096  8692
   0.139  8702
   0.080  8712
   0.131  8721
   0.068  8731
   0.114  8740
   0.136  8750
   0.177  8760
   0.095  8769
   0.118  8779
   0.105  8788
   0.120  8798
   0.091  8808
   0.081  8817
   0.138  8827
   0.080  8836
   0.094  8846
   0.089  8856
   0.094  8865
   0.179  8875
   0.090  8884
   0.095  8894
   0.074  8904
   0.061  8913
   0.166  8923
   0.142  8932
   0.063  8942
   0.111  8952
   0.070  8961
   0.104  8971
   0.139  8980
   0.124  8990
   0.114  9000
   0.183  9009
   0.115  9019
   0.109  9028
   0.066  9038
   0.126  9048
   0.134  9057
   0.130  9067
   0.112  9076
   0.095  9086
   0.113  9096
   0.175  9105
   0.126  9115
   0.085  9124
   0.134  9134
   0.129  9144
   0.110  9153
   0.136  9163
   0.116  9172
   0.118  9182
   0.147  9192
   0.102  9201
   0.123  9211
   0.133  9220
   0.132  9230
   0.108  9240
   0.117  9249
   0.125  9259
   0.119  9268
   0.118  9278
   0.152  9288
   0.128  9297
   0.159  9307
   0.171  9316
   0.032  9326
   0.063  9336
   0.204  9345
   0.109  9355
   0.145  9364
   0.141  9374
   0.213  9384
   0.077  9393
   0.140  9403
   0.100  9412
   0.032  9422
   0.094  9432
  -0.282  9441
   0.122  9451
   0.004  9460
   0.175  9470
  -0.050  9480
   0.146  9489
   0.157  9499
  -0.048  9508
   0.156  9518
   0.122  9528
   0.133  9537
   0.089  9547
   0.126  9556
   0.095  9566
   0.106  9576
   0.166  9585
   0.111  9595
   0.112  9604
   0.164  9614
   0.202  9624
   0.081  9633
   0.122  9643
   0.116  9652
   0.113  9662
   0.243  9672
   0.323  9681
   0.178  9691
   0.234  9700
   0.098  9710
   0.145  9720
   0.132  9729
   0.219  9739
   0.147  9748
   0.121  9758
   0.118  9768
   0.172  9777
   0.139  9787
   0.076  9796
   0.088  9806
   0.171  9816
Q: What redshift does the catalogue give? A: 1.29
